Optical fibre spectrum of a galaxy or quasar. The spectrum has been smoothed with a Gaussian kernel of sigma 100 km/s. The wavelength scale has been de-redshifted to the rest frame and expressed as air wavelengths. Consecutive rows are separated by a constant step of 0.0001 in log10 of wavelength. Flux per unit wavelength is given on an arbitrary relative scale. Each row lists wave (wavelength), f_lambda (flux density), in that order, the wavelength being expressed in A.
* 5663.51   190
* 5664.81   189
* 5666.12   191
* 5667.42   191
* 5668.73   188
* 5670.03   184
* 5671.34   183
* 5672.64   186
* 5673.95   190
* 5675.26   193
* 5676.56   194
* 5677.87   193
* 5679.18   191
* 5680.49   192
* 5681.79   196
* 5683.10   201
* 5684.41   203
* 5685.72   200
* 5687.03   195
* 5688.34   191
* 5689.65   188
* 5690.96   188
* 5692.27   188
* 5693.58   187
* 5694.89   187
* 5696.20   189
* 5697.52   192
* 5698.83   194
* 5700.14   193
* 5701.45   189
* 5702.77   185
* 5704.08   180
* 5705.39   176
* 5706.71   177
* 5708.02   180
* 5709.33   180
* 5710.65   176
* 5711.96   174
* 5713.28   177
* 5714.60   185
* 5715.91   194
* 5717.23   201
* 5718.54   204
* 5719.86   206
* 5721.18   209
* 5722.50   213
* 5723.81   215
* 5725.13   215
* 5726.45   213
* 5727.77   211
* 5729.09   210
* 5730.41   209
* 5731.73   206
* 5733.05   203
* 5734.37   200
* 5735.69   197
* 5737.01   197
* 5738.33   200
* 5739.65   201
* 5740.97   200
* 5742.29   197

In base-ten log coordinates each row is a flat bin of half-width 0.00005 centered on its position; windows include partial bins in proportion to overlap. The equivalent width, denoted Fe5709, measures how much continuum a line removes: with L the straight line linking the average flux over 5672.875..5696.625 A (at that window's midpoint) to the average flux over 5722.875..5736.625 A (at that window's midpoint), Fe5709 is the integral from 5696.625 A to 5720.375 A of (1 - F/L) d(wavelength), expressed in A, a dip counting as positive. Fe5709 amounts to 1.6 A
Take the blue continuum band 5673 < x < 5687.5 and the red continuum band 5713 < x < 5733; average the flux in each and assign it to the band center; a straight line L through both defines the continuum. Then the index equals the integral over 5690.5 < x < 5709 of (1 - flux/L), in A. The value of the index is 1.3 A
